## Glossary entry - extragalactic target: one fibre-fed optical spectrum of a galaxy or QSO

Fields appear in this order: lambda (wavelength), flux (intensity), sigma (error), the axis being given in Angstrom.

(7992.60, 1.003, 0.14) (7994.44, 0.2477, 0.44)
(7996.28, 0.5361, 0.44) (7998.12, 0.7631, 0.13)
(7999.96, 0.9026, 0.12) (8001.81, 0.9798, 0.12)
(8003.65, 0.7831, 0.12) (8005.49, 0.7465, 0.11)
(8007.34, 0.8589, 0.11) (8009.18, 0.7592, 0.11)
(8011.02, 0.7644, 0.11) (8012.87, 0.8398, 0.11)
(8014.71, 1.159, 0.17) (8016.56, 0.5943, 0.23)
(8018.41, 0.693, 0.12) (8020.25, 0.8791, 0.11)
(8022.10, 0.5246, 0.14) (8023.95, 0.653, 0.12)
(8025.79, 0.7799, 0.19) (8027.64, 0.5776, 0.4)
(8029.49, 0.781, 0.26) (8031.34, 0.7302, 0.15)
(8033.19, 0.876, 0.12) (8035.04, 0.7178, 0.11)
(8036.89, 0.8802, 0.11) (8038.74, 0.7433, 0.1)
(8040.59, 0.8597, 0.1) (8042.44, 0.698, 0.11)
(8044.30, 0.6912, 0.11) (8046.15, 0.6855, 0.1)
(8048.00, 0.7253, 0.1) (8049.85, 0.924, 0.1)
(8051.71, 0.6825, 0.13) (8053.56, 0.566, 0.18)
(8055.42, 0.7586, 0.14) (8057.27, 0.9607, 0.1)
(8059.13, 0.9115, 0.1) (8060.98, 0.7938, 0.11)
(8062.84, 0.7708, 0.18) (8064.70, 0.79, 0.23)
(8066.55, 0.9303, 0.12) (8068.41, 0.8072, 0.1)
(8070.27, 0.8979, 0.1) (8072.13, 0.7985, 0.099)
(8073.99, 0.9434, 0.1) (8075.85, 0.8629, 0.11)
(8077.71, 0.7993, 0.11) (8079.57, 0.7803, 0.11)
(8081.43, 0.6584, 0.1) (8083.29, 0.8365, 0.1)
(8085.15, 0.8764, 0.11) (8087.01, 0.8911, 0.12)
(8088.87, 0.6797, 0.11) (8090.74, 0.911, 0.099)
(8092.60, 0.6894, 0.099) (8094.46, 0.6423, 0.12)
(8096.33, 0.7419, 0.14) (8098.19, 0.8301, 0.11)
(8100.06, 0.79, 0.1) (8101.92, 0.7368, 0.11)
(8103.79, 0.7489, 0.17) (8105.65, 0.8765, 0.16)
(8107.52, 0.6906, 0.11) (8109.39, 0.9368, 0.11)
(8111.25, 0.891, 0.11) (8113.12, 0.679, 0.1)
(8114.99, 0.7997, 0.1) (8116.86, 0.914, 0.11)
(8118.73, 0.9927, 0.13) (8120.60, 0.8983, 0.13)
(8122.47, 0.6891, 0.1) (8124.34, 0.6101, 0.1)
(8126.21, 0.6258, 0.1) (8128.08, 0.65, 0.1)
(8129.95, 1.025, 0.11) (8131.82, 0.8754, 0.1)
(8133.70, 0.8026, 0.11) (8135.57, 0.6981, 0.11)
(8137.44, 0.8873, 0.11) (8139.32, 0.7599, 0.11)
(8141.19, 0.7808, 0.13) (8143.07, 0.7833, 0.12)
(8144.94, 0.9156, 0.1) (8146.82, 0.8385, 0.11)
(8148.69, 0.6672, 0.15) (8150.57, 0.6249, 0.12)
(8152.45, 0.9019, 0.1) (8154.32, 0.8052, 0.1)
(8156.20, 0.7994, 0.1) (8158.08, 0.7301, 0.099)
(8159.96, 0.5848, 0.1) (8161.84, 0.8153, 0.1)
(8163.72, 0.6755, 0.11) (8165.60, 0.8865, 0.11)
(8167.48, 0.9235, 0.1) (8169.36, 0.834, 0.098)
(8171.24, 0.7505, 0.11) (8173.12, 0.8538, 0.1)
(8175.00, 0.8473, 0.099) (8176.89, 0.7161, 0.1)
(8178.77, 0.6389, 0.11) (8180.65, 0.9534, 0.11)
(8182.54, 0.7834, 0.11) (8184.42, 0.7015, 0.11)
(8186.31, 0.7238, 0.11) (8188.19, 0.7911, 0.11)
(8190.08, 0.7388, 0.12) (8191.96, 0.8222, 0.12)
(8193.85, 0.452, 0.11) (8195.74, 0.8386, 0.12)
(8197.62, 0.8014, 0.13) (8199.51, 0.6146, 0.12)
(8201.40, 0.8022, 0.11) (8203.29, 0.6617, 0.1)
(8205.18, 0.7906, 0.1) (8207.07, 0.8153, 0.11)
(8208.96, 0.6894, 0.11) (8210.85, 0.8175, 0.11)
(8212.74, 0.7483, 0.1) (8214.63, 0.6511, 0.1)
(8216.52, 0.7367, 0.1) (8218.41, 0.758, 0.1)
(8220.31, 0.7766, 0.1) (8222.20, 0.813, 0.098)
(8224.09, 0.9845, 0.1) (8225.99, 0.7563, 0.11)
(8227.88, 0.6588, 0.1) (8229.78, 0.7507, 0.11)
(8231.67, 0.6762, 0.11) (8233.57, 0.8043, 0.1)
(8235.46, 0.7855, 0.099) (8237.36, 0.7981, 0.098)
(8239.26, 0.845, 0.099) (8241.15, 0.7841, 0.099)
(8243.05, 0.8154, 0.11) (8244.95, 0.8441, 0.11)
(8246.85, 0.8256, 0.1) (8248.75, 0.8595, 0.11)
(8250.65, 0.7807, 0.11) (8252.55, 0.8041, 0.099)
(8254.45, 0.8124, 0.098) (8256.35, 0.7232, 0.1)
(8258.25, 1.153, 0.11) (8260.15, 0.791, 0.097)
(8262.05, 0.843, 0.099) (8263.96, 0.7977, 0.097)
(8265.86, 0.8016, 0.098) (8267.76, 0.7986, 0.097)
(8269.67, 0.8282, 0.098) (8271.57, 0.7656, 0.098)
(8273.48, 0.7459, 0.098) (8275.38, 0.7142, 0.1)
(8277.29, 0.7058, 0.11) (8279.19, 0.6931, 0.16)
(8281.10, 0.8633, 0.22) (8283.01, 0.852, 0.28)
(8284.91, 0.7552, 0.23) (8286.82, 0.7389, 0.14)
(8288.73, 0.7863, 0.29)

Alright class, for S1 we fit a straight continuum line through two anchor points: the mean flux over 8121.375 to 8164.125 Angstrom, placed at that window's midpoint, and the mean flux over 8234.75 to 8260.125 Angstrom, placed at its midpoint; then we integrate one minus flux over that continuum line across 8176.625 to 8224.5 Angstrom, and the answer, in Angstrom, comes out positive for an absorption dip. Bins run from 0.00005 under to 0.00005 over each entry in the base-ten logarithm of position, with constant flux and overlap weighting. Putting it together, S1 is 2.9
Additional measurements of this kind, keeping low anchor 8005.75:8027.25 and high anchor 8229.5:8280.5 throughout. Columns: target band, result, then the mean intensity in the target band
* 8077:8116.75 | -0.48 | 0.788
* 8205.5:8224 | 0.60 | 0.768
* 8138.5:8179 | 0.26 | 0.781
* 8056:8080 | -2.34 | 0.85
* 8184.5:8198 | 0.98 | 0.733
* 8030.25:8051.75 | -0.02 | 0.771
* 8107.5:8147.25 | -1.35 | 0.809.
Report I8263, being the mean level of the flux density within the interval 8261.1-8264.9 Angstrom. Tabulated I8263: 0.819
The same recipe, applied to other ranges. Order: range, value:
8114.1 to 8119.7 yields 0.903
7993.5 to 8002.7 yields 0.685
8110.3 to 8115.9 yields 0.791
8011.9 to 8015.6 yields 0.995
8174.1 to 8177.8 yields 0.78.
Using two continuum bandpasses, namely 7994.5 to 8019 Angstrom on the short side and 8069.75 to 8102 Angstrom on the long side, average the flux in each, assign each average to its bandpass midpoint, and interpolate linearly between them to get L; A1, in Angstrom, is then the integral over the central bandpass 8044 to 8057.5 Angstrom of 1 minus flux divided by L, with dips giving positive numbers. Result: 0.8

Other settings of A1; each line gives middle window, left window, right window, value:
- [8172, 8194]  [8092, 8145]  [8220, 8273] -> 1.0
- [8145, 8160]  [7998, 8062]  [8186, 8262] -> 0.3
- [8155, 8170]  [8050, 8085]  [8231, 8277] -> 0.5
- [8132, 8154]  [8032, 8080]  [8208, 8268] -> 0.2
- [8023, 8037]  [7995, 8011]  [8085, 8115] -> 0.7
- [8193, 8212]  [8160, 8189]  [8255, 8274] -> 1.6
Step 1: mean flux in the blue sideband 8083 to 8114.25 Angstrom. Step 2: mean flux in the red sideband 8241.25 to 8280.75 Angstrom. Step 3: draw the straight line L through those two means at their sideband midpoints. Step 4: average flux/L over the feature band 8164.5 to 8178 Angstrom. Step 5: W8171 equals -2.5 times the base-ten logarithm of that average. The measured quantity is -0.04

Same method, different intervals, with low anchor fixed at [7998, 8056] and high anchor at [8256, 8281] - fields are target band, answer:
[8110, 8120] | -0.105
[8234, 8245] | -0.017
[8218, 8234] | 0.028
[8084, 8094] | -0.036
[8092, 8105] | 0.048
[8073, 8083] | -0.049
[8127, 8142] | -0.035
